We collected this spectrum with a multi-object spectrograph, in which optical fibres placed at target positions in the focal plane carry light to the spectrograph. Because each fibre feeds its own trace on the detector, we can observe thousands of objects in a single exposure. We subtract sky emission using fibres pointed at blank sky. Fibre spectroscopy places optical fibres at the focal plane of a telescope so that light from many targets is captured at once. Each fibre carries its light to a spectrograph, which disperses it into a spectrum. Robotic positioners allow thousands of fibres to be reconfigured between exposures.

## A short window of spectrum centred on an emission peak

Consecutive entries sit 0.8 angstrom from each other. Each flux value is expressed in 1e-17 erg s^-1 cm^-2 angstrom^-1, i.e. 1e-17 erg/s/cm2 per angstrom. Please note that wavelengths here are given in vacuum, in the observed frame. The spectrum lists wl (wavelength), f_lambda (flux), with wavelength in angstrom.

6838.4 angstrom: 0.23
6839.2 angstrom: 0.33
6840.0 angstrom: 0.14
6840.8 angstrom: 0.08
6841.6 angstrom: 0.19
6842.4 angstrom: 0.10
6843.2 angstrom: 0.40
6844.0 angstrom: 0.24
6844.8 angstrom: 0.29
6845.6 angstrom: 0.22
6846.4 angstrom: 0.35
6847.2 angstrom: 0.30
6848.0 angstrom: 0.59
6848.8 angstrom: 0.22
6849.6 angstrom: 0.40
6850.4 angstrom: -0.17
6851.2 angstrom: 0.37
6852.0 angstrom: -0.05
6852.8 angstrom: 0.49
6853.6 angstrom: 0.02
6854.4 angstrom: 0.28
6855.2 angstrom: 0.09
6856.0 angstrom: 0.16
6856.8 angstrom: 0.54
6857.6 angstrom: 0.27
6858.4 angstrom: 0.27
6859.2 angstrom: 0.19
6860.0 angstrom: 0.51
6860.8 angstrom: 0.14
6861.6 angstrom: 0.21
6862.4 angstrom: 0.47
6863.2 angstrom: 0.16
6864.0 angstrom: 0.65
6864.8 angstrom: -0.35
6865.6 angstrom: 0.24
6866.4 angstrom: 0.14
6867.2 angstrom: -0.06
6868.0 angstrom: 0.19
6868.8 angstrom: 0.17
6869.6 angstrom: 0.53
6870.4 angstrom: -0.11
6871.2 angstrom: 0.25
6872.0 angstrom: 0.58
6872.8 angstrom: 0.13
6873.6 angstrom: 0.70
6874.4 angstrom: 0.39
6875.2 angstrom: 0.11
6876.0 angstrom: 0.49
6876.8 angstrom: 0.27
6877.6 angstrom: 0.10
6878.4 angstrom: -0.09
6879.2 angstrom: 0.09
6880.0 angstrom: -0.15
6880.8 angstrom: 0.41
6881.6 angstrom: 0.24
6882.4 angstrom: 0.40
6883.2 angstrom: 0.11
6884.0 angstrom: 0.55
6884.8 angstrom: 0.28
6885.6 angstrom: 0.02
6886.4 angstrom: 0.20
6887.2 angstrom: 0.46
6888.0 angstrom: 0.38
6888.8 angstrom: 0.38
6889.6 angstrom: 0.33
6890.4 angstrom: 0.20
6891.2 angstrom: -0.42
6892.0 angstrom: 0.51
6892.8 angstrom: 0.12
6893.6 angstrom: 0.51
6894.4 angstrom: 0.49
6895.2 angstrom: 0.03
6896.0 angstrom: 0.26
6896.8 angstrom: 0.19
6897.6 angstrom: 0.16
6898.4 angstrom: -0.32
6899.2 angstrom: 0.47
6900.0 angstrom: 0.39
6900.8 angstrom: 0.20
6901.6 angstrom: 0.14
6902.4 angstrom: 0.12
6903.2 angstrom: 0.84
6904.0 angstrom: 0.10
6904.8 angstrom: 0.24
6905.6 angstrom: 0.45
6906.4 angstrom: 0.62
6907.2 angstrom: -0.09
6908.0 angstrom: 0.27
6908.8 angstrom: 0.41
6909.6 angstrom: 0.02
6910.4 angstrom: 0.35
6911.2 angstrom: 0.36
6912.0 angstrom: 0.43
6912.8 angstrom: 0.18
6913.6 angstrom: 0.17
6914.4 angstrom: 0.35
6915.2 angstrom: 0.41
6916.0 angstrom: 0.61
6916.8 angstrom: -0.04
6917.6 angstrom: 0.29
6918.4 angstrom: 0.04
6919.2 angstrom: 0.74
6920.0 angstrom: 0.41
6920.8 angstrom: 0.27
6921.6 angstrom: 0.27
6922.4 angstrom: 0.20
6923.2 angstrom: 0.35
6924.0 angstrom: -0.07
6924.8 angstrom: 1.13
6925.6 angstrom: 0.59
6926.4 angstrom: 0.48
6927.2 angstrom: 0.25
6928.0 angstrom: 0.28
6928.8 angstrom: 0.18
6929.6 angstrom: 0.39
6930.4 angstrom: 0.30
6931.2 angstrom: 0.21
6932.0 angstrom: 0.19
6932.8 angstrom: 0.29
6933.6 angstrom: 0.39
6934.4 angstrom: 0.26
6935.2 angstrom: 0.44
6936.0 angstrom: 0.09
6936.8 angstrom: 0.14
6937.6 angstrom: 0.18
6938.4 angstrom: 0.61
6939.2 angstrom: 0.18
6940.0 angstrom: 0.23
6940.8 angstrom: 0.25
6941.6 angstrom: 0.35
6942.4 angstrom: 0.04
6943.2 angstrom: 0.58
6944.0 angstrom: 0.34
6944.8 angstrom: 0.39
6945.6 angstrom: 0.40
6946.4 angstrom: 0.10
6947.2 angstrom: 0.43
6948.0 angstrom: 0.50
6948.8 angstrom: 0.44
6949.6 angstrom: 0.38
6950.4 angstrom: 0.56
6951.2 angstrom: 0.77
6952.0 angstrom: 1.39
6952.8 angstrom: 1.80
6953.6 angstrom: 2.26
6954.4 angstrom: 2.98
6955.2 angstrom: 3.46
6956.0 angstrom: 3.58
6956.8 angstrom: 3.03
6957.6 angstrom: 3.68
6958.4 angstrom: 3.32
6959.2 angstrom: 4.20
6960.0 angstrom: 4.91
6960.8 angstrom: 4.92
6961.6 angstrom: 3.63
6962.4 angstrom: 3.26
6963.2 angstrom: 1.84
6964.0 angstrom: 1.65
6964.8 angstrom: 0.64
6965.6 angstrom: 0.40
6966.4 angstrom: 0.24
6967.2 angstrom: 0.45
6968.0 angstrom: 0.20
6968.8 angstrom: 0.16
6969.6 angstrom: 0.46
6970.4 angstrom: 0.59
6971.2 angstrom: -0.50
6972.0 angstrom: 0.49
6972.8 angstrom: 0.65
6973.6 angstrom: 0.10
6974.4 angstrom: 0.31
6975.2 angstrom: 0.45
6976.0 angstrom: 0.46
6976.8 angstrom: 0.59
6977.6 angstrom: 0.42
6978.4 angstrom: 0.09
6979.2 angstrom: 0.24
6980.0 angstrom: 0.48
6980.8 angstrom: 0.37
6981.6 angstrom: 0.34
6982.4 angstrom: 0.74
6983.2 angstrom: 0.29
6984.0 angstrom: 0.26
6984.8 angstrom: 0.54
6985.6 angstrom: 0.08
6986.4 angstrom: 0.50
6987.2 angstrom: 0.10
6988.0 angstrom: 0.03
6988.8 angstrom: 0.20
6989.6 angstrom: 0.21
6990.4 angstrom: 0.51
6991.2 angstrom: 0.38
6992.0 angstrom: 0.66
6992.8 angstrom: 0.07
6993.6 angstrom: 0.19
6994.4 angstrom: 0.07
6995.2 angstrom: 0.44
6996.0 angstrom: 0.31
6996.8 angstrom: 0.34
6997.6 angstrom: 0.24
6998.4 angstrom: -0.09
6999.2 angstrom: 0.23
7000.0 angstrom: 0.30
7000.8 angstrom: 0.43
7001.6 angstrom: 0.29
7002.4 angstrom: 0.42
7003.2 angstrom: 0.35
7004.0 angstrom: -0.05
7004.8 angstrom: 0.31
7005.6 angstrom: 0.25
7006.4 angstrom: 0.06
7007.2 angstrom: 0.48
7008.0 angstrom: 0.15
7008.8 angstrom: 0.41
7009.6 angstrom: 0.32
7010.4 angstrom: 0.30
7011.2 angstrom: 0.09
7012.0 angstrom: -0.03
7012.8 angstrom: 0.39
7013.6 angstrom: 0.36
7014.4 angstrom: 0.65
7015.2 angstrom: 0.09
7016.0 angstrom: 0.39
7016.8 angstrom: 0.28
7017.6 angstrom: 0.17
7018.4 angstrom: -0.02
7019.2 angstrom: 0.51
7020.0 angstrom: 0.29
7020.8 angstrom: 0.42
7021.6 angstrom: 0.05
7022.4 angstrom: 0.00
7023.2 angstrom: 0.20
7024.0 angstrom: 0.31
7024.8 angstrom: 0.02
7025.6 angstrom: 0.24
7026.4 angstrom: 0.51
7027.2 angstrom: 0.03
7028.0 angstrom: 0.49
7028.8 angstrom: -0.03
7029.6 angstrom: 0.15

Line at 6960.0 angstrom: [O II] 3727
